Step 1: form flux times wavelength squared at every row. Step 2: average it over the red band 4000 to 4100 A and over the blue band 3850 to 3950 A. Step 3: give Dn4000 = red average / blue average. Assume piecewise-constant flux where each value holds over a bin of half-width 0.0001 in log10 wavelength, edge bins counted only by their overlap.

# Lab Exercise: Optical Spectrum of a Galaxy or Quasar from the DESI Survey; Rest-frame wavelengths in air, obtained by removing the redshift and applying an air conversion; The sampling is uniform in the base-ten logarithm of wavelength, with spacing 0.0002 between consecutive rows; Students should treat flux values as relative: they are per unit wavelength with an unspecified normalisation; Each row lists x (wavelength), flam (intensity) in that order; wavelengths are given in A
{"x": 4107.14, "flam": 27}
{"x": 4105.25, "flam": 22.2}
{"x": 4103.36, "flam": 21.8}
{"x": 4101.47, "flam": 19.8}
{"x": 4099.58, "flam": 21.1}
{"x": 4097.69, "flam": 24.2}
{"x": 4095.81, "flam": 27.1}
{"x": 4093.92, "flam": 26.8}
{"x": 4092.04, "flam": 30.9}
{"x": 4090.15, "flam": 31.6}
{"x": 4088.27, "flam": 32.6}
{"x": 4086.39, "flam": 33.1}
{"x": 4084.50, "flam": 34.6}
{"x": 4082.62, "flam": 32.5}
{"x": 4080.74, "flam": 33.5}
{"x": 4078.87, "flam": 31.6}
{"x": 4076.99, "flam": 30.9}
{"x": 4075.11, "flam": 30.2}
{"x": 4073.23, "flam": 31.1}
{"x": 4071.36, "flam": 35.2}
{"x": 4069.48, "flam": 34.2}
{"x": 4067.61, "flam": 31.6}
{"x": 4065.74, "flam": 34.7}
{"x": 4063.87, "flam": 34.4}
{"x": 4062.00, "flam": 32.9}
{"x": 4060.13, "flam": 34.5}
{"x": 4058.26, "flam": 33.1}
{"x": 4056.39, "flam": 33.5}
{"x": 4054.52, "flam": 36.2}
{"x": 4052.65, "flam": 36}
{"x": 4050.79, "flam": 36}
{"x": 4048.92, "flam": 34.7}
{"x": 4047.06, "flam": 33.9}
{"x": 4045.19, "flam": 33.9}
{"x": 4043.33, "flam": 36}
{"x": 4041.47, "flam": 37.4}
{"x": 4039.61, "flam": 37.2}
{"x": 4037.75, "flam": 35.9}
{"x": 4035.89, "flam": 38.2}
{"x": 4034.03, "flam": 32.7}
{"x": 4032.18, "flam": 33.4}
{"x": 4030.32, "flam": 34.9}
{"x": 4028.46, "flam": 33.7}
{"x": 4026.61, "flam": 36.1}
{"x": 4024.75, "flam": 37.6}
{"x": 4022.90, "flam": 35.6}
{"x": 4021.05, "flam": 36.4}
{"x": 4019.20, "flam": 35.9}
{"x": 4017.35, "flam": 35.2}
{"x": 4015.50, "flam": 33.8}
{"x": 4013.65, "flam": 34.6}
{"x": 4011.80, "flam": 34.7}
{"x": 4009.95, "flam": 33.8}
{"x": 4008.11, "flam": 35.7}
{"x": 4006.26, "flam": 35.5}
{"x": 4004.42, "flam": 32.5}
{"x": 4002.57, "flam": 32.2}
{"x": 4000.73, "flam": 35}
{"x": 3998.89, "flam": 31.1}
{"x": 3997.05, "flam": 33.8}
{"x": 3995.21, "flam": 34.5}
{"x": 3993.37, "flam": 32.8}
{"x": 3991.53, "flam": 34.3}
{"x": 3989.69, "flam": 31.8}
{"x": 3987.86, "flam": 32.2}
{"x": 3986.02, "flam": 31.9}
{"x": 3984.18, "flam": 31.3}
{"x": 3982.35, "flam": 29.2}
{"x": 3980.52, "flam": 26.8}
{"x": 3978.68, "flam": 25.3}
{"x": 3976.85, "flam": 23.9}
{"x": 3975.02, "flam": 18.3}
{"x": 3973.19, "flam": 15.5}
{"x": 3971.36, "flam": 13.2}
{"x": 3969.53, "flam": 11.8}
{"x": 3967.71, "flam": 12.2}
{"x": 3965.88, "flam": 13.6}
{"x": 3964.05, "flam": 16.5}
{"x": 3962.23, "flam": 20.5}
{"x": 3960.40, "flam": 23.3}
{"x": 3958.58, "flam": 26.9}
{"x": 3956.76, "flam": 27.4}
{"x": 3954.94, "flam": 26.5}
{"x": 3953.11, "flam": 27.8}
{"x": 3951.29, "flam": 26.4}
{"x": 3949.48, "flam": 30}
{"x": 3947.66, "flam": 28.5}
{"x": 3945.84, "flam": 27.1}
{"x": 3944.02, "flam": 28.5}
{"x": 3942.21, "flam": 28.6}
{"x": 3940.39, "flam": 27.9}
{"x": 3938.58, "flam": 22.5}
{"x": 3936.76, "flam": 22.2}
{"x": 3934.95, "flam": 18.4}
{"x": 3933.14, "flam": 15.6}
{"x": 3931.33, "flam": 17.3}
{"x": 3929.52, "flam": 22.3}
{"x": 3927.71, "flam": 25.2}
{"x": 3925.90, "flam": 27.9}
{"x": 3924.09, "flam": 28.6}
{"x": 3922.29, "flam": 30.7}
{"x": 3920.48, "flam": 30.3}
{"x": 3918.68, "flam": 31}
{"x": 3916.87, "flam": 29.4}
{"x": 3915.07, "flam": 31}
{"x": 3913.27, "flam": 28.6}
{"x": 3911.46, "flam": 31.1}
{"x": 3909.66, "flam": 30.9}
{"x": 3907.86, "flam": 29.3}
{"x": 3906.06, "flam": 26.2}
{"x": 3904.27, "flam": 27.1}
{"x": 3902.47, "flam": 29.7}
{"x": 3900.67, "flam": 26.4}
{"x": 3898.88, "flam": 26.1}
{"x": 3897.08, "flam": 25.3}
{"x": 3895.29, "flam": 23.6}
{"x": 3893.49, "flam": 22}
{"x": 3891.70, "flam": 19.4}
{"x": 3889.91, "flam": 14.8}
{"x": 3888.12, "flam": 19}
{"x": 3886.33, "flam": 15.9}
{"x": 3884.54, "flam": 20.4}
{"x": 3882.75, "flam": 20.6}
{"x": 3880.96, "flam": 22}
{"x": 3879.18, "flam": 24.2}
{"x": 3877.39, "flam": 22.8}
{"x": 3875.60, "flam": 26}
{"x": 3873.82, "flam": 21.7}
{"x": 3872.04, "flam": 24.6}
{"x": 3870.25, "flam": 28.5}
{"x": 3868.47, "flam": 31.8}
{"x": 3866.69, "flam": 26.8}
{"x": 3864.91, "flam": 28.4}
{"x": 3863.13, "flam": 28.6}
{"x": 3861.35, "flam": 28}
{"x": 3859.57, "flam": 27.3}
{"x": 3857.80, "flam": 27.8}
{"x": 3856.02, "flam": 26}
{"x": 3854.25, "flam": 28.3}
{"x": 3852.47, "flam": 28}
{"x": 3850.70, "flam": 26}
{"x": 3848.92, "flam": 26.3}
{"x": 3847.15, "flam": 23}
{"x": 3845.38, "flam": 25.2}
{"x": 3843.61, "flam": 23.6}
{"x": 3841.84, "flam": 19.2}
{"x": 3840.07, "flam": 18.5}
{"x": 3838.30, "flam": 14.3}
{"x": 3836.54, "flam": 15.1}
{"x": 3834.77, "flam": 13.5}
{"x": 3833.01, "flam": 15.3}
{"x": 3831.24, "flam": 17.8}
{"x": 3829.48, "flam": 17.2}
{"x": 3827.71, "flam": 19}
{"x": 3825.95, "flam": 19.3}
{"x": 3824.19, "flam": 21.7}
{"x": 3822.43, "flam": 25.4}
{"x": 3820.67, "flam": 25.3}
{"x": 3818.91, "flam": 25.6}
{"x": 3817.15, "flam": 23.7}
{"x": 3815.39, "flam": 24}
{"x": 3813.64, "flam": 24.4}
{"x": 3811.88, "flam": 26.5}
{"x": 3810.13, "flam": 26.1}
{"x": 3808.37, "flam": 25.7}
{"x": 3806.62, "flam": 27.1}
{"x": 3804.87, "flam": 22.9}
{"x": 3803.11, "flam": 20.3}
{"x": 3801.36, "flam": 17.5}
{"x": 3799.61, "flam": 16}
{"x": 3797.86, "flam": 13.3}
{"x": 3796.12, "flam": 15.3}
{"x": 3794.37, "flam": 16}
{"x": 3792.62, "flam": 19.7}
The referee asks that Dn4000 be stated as 1.4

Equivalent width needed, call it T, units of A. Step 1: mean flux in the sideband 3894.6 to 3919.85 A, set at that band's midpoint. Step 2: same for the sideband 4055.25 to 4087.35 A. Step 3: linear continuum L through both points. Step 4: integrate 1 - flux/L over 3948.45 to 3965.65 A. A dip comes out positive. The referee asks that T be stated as 3.0 A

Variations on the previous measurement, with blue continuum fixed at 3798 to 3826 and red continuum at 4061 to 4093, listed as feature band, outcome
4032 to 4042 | -1.50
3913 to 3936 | 1.14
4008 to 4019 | -1.54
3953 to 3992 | 7.41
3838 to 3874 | -1.29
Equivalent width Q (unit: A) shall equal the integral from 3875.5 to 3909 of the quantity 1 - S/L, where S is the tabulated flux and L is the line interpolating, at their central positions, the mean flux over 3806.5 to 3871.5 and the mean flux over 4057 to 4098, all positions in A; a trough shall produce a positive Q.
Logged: 3.1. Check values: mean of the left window 23.7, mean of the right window 32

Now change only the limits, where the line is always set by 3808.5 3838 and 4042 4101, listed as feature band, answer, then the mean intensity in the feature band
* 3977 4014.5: -4.35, 32.3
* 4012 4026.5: -2.73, 35.6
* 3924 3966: 3.73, 24.3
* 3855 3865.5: -2.21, 27.7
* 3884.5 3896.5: 2.40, 19.4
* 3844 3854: -1.52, 25.7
